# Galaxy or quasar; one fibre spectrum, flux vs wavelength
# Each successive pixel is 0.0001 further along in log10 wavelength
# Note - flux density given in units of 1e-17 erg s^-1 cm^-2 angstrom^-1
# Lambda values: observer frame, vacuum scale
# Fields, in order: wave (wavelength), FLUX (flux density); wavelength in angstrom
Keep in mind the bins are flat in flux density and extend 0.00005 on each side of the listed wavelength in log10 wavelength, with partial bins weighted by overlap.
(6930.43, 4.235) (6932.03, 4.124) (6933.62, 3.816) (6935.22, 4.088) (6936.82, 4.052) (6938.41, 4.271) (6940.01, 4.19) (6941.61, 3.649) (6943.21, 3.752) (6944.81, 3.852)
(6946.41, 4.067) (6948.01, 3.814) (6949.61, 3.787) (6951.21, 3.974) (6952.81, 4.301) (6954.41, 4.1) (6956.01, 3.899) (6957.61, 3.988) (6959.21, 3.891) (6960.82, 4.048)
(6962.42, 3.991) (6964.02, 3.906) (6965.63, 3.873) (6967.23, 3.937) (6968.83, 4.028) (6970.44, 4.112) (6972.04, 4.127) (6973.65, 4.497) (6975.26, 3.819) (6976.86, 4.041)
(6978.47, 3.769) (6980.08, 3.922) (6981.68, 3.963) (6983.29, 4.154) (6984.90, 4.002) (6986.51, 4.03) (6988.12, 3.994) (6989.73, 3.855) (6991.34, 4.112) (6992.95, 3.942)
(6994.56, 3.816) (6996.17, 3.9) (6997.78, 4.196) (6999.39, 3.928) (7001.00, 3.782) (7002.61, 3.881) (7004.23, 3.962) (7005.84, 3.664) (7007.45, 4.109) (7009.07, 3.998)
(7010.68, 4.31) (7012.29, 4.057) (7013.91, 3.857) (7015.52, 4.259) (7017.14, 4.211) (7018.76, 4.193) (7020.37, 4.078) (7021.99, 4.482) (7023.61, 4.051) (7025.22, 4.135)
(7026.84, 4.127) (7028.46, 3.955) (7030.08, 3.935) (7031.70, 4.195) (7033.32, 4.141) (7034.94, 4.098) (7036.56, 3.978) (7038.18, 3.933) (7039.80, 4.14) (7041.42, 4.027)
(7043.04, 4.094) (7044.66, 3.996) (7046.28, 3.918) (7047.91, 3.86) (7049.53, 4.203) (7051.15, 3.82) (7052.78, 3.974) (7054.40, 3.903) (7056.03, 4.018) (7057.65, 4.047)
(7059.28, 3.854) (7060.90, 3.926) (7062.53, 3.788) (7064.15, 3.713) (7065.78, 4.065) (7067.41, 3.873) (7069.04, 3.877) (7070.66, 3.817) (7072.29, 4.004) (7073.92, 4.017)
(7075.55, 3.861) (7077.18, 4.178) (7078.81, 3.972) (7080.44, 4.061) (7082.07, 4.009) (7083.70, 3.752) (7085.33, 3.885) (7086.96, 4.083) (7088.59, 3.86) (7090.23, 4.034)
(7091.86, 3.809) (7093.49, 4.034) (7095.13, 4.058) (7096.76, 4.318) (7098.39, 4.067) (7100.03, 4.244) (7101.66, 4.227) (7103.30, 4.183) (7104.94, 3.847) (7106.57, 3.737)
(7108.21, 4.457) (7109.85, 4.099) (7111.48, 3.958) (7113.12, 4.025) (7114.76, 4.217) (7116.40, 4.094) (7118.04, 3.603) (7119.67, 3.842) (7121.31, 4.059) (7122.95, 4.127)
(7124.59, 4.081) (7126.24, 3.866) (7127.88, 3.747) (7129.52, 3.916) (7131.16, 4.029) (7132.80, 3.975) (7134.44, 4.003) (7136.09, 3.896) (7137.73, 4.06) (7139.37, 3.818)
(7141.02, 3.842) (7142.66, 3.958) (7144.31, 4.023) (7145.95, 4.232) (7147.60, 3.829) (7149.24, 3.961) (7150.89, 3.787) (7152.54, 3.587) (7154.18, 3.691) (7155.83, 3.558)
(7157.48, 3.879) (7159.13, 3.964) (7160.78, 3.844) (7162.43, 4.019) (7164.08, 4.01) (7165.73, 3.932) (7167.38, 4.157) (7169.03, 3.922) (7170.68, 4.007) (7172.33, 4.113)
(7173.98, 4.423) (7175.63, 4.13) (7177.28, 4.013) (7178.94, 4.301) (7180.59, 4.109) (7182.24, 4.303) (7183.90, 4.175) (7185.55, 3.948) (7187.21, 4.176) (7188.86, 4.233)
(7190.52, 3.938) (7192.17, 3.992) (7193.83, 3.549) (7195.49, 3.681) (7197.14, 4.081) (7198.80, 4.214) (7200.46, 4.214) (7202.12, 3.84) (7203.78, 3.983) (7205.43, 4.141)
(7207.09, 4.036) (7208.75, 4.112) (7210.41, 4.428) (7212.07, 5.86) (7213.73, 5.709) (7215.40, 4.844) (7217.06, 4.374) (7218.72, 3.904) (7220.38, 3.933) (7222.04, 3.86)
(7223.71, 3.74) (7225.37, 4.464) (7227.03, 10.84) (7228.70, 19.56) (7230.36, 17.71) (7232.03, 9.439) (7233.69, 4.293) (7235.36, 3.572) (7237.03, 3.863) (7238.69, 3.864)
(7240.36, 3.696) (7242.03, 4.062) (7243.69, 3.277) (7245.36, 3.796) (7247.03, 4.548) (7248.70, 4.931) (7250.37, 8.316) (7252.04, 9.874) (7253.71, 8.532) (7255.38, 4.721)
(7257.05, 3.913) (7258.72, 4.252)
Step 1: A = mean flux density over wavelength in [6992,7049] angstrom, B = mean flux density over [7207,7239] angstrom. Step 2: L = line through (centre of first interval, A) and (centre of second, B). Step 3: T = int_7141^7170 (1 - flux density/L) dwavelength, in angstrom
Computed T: 8.9 angstrom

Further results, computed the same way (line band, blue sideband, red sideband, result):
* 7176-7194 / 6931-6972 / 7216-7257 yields 5.5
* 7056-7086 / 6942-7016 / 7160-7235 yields 3.5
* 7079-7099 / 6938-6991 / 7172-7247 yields 2.3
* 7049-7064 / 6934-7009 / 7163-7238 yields 1.5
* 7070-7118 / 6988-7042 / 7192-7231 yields 6.9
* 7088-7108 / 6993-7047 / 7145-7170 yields -0.5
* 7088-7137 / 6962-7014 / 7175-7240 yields 7.0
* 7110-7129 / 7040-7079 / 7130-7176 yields -0.1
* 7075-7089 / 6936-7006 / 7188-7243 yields 2.0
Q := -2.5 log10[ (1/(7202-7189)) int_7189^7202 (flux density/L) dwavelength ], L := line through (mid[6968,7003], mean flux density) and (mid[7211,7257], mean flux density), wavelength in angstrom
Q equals 0.43 mag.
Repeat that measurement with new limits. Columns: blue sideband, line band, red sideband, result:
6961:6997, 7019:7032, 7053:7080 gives -0.043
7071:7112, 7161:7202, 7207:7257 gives 0.295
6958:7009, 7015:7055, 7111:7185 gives -0.024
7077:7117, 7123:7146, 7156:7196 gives 0.022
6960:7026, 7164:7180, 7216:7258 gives 0.351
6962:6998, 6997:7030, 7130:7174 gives -0.020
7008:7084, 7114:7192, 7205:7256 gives 0.283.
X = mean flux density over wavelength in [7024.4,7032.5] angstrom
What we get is 4.07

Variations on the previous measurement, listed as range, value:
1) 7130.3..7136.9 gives 3.98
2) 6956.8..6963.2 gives 3.98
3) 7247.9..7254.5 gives 7.92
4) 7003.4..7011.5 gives 4.01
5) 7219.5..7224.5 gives 3.84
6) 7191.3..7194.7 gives 3.77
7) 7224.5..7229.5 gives 11.5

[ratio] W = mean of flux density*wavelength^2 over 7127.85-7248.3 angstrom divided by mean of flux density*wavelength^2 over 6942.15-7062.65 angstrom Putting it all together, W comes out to 1.2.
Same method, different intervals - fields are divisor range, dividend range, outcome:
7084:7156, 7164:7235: 1.32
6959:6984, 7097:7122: 1.05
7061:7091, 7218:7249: 1.65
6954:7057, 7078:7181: 1.03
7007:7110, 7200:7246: 1.47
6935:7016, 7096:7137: 1.05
